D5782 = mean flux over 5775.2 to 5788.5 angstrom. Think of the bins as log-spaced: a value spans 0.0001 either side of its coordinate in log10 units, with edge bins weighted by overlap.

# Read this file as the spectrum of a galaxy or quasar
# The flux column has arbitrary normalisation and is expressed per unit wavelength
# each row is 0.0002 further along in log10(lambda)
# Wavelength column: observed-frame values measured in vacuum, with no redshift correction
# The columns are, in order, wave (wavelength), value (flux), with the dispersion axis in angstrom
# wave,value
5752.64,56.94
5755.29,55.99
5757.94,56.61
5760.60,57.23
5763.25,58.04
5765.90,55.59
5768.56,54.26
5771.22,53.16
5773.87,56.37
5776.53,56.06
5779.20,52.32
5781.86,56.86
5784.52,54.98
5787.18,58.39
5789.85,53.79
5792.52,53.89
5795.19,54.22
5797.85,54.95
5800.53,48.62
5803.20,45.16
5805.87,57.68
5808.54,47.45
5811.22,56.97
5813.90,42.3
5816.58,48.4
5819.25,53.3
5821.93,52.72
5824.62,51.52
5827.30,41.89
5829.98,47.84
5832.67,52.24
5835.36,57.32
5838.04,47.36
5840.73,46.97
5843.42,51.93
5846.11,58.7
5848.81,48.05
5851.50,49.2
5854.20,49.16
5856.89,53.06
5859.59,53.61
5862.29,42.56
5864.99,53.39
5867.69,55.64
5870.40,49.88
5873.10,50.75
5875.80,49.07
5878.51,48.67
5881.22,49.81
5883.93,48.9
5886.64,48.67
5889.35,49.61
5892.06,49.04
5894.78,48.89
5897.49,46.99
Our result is 55.7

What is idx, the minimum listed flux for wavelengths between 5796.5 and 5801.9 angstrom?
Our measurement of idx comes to 48.62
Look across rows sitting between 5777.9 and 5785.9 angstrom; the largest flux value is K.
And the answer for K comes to 56.86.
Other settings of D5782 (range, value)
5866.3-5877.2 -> 51.3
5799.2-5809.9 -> 49.8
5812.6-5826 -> 49.7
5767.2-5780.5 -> 54.4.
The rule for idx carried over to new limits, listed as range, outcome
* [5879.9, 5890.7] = 48.67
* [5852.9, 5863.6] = 42.56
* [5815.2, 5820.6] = 48.4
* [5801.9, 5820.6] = 42.3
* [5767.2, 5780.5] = 52.32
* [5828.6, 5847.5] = 46.97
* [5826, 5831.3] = 41.89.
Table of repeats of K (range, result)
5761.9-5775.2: 58.04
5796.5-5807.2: 57.68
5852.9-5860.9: 53.61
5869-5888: 50.75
